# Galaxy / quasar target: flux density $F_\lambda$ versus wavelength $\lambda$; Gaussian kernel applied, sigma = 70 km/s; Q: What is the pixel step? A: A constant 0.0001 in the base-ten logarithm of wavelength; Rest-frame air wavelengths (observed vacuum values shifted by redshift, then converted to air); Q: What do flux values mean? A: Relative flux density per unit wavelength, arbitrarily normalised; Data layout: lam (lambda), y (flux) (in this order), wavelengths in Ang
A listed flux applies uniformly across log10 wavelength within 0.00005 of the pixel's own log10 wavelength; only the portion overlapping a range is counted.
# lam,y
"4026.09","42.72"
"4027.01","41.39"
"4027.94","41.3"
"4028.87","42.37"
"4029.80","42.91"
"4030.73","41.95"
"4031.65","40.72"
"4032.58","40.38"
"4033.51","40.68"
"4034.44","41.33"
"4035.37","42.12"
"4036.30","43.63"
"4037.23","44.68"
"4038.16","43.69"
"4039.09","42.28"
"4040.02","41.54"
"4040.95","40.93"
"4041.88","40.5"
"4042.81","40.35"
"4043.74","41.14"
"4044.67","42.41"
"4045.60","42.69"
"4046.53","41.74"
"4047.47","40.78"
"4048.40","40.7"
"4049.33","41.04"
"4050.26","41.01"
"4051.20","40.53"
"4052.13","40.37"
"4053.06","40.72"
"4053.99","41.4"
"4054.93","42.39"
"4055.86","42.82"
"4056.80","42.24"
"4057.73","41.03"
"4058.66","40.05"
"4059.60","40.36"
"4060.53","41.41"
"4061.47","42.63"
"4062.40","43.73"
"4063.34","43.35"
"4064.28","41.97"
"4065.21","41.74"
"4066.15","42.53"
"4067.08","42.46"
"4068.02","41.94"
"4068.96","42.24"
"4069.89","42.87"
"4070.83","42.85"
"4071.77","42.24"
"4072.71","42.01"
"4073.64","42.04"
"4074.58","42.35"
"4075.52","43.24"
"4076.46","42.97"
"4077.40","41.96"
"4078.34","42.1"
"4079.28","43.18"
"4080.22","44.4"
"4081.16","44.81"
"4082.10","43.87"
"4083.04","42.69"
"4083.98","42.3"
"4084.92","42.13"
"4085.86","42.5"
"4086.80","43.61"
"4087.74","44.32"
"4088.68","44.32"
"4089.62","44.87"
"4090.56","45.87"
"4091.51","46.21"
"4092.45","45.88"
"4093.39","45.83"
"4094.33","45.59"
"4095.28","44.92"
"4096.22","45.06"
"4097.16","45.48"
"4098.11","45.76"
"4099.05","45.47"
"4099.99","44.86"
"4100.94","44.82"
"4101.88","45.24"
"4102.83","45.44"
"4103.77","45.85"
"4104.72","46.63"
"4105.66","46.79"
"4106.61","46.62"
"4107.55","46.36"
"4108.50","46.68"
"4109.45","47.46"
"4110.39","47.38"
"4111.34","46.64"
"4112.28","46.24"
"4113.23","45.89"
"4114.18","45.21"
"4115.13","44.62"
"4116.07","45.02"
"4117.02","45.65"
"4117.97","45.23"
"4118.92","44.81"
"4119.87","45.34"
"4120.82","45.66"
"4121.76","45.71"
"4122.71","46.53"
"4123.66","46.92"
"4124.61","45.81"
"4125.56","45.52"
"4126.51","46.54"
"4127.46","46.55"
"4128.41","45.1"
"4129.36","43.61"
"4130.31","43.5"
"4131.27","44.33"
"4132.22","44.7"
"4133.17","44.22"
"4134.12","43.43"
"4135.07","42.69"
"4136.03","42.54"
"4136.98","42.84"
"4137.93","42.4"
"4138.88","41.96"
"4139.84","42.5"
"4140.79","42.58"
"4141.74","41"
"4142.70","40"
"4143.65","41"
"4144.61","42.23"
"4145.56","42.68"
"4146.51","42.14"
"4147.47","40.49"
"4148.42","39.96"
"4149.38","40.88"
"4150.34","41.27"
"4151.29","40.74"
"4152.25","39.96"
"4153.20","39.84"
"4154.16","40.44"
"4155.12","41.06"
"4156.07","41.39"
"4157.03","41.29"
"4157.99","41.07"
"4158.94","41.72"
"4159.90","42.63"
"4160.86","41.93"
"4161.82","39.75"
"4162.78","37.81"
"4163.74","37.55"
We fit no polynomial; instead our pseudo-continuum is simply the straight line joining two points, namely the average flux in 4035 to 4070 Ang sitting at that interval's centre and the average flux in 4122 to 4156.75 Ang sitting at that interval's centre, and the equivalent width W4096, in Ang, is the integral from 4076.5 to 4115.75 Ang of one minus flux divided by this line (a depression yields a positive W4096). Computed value -2.5 Ang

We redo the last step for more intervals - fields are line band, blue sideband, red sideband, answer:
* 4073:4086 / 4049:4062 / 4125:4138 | -0.2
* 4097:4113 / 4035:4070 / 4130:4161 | -1.6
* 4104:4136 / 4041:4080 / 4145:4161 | -3.2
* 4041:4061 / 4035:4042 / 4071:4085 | 0.7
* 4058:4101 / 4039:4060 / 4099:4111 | 0.5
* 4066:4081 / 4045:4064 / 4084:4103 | 0.2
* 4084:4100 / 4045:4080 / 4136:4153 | -1.2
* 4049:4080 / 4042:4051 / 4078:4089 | 0.2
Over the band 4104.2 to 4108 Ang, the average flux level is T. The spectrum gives 46.6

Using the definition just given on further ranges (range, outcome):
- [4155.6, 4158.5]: 41.3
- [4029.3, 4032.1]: 41.9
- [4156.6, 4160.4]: 41.7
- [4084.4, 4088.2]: 43.2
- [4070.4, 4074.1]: 42.3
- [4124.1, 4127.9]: 46.1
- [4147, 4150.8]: 40.6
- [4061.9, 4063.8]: 43.5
